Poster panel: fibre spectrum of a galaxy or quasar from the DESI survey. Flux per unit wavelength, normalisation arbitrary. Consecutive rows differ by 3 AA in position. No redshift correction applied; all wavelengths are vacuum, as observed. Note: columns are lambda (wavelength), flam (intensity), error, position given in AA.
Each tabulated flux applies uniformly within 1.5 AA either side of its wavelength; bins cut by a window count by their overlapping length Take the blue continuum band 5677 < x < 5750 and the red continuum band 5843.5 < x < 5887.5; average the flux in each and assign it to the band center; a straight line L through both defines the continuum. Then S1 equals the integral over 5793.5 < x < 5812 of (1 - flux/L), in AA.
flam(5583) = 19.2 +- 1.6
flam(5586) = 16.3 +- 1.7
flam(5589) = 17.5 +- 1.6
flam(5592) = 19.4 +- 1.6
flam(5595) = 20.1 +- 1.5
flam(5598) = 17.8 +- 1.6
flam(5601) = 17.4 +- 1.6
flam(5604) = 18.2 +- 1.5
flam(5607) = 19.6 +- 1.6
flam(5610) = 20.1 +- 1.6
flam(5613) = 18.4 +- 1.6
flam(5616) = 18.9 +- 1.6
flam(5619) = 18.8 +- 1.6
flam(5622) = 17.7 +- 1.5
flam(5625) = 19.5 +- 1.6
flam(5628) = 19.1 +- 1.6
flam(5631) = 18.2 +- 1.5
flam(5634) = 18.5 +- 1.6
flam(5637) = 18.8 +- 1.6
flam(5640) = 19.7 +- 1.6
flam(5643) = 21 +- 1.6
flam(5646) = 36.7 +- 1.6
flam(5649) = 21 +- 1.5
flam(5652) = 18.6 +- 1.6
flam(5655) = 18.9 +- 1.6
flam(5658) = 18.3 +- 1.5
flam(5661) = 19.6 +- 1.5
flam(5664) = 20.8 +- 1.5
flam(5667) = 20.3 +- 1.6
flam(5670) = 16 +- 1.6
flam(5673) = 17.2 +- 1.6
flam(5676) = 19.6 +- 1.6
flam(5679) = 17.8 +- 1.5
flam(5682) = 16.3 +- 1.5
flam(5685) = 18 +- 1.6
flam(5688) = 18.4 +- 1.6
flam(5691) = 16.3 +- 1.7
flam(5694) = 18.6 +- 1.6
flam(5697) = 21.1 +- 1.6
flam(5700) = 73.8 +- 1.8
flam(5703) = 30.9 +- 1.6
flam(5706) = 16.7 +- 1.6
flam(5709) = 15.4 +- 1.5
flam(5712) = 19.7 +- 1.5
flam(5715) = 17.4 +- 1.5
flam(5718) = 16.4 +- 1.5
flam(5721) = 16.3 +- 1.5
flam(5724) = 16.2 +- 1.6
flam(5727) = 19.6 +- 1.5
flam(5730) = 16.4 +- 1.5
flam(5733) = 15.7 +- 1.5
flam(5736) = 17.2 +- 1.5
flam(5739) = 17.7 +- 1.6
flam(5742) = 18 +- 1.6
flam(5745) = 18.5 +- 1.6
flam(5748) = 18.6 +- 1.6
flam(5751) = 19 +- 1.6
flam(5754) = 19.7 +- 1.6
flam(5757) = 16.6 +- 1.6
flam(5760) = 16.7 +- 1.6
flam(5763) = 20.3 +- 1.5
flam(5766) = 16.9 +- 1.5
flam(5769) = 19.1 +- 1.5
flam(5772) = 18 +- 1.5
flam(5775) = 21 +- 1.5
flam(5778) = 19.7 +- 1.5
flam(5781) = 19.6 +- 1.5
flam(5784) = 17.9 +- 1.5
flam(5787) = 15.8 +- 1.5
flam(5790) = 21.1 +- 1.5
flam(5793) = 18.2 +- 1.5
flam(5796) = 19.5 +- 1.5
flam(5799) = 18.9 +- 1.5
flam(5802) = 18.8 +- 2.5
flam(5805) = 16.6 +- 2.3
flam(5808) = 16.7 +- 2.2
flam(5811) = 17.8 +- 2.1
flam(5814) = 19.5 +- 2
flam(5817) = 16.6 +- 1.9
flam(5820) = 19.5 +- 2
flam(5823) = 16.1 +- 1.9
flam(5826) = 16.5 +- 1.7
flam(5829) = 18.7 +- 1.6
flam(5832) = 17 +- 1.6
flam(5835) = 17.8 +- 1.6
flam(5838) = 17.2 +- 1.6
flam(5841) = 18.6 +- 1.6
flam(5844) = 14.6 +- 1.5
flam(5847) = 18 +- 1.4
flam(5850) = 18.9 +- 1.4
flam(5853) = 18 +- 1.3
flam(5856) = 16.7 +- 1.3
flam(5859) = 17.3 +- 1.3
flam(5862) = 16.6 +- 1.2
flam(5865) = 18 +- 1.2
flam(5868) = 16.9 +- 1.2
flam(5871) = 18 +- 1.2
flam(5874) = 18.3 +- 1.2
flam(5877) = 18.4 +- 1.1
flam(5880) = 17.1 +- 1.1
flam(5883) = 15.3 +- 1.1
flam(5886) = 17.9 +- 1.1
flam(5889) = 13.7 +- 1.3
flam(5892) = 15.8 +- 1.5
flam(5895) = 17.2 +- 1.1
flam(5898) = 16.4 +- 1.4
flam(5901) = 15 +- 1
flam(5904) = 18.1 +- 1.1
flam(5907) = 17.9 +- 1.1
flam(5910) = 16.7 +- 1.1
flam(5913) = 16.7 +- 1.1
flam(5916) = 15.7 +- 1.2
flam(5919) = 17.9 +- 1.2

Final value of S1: 0.59 AA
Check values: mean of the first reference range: 20.4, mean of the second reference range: 17.4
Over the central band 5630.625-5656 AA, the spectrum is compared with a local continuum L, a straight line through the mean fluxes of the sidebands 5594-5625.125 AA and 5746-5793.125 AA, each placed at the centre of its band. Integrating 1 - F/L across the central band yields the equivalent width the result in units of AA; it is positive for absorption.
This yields -3.7 AA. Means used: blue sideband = 18.7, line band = 21.4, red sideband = 18.6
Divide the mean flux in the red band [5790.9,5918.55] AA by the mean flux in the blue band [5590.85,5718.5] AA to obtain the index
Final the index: 0.8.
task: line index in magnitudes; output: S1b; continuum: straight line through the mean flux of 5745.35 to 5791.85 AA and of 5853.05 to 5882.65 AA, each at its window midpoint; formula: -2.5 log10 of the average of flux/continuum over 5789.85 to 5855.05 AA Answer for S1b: 0.01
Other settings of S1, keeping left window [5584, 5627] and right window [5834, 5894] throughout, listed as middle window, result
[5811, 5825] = -0.4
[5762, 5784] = -1.8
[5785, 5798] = -0.8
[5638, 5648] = -3.7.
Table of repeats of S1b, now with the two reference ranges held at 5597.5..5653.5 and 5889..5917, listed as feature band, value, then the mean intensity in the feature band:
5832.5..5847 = 0.01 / 17.1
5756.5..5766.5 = 0.03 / 17.8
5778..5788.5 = 0.00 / 18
